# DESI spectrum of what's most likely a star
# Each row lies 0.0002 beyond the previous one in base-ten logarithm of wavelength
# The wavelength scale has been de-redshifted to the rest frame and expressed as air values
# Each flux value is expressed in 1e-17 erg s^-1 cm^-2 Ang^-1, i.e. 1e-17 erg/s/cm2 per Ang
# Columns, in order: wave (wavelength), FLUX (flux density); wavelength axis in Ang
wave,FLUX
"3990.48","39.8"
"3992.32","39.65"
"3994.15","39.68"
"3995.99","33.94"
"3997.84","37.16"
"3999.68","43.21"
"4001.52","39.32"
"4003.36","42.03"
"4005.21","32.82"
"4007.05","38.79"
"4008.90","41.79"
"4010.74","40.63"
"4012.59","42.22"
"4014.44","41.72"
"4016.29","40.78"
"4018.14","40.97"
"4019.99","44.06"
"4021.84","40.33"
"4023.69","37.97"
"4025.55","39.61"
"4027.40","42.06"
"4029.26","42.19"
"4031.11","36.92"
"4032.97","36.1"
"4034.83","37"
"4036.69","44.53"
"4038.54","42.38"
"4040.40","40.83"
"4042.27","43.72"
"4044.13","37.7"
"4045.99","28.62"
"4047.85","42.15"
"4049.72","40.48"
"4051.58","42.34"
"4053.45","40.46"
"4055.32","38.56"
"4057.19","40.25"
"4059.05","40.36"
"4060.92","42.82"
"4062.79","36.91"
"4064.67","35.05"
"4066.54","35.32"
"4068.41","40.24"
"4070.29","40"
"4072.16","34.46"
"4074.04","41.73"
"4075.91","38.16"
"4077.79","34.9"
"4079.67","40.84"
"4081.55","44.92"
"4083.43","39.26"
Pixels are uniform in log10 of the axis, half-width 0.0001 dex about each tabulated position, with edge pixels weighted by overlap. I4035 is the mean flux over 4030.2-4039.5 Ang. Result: 39.4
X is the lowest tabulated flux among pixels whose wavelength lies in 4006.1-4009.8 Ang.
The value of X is 38.79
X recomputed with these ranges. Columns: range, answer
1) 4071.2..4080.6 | 34.46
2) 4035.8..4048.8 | 28.62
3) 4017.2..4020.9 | 40.97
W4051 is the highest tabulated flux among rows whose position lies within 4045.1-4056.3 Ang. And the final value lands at 42.34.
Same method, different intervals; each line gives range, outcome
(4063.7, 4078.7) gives 41.73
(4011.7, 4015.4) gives 42.22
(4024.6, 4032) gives 42.19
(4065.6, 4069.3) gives 40.24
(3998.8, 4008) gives 43.21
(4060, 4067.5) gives 42.82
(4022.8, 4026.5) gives 39.61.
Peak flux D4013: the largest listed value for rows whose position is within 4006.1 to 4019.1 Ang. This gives 42.22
